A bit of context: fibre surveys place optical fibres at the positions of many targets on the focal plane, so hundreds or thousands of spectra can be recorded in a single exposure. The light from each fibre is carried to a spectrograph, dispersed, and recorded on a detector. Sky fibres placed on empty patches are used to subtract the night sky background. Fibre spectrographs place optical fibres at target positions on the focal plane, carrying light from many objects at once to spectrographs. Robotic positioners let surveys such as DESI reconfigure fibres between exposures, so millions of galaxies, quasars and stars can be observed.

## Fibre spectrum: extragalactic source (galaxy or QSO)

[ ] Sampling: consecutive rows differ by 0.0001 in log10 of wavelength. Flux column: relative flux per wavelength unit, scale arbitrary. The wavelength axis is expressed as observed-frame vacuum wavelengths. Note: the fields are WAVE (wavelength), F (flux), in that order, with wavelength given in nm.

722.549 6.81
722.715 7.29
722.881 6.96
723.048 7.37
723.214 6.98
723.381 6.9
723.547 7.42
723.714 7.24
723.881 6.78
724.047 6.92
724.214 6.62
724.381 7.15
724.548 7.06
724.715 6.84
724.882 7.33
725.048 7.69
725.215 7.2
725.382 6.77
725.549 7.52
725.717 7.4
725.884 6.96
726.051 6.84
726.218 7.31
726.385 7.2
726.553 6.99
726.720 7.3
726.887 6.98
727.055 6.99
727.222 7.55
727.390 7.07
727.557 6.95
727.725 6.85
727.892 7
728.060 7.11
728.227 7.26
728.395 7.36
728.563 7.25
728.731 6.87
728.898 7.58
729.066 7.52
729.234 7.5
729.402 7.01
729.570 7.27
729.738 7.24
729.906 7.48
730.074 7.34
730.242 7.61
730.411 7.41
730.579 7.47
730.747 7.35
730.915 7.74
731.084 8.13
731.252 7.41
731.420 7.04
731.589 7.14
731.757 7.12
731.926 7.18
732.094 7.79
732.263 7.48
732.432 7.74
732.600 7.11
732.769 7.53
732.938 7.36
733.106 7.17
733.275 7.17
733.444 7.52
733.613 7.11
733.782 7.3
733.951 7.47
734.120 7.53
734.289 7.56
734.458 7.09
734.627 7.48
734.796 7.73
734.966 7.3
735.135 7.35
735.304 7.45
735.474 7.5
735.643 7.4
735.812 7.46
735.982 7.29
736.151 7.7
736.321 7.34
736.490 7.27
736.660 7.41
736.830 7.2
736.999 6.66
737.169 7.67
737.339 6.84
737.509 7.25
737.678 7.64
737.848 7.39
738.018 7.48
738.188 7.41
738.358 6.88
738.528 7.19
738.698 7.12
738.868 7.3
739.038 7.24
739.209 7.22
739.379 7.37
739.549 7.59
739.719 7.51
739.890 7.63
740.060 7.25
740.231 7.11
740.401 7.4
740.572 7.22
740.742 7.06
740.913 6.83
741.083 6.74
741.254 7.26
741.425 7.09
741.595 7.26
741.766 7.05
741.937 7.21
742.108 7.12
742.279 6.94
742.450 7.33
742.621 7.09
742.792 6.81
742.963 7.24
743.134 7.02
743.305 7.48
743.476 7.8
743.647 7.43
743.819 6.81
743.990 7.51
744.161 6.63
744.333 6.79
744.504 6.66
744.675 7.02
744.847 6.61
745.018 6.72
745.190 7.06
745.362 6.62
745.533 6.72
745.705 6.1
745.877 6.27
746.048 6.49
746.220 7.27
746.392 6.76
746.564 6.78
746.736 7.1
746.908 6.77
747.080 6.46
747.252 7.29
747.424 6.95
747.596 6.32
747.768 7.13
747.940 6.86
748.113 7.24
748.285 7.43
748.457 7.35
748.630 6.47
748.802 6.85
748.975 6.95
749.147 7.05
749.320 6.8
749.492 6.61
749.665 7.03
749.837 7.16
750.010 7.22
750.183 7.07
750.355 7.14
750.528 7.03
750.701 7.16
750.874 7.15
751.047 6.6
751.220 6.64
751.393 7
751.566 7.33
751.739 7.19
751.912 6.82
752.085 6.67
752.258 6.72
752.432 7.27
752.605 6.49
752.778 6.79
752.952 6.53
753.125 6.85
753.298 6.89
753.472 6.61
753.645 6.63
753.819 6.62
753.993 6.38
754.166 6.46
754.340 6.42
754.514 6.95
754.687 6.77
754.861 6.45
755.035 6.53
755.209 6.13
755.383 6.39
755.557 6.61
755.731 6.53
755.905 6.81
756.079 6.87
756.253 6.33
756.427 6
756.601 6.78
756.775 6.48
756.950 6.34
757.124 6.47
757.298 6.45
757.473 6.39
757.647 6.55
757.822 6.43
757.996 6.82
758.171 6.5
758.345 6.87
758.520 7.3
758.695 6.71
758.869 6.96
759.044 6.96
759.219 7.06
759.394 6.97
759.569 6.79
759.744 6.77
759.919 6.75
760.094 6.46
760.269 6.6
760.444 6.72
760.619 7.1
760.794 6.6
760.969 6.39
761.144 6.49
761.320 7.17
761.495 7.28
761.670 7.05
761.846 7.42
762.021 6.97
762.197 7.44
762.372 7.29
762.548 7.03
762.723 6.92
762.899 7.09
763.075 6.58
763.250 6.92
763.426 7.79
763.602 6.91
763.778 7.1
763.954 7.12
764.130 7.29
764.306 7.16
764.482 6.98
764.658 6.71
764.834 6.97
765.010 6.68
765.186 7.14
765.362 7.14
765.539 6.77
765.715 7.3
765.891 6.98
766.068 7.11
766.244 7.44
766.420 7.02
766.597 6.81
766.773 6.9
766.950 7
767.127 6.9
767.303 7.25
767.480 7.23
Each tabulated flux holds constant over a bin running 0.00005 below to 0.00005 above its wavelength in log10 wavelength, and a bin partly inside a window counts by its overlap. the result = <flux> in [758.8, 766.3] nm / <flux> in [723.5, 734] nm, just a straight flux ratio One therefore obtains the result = 0.96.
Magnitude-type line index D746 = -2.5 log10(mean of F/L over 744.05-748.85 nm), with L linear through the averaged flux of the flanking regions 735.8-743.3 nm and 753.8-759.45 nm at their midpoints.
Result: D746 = 0.03 mag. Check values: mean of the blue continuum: 7.23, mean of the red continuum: 6.61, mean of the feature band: 6.82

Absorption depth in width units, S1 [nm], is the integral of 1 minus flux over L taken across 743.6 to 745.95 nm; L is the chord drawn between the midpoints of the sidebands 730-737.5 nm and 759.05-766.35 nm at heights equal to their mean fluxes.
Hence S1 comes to 0.15 nm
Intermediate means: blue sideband 7.38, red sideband 6.99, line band 6.77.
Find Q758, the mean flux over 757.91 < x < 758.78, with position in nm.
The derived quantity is 6.84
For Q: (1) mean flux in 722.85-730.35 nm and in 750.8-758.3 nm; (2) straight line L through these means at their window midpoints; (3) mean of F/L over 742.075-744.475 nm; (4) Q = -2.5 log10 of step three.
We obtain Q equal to -0.04 mag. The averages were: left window 7.17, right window 6.64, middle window 7.13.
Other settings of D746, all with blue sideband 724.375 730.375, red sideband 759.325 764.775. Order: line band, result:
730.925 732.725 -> -0.04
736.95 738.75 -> -0.02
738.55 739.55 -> -0.02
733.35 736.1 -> -0.04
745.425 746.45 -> 0.08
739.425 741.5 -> -0.02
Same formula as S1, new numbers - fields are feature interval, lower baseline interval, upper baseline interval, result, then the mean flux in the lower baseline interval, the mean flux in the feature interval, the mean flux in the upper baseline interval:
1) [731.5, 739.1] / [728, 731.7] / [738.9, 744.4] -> -0.06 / 7.37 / 7.34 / 7.19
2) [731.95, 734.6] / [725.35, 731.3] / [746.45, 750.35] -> -0.07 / 7.27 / 7.39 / 6.95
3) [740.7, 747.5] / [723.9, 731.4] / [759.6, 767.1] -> 0.16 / 7.23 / 6.95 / 6.98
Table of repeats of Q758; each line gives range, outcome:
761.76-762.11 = 7.19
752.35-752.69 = 6.88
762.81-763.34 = 6.86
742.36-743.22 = 7.1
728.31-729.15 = 7.31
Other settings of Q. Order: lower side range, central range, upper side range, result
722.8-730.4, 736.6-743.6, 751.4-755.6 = -0.05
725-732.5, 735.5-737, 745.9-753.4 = -0.03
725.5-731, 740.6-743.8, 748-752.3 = -0.01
